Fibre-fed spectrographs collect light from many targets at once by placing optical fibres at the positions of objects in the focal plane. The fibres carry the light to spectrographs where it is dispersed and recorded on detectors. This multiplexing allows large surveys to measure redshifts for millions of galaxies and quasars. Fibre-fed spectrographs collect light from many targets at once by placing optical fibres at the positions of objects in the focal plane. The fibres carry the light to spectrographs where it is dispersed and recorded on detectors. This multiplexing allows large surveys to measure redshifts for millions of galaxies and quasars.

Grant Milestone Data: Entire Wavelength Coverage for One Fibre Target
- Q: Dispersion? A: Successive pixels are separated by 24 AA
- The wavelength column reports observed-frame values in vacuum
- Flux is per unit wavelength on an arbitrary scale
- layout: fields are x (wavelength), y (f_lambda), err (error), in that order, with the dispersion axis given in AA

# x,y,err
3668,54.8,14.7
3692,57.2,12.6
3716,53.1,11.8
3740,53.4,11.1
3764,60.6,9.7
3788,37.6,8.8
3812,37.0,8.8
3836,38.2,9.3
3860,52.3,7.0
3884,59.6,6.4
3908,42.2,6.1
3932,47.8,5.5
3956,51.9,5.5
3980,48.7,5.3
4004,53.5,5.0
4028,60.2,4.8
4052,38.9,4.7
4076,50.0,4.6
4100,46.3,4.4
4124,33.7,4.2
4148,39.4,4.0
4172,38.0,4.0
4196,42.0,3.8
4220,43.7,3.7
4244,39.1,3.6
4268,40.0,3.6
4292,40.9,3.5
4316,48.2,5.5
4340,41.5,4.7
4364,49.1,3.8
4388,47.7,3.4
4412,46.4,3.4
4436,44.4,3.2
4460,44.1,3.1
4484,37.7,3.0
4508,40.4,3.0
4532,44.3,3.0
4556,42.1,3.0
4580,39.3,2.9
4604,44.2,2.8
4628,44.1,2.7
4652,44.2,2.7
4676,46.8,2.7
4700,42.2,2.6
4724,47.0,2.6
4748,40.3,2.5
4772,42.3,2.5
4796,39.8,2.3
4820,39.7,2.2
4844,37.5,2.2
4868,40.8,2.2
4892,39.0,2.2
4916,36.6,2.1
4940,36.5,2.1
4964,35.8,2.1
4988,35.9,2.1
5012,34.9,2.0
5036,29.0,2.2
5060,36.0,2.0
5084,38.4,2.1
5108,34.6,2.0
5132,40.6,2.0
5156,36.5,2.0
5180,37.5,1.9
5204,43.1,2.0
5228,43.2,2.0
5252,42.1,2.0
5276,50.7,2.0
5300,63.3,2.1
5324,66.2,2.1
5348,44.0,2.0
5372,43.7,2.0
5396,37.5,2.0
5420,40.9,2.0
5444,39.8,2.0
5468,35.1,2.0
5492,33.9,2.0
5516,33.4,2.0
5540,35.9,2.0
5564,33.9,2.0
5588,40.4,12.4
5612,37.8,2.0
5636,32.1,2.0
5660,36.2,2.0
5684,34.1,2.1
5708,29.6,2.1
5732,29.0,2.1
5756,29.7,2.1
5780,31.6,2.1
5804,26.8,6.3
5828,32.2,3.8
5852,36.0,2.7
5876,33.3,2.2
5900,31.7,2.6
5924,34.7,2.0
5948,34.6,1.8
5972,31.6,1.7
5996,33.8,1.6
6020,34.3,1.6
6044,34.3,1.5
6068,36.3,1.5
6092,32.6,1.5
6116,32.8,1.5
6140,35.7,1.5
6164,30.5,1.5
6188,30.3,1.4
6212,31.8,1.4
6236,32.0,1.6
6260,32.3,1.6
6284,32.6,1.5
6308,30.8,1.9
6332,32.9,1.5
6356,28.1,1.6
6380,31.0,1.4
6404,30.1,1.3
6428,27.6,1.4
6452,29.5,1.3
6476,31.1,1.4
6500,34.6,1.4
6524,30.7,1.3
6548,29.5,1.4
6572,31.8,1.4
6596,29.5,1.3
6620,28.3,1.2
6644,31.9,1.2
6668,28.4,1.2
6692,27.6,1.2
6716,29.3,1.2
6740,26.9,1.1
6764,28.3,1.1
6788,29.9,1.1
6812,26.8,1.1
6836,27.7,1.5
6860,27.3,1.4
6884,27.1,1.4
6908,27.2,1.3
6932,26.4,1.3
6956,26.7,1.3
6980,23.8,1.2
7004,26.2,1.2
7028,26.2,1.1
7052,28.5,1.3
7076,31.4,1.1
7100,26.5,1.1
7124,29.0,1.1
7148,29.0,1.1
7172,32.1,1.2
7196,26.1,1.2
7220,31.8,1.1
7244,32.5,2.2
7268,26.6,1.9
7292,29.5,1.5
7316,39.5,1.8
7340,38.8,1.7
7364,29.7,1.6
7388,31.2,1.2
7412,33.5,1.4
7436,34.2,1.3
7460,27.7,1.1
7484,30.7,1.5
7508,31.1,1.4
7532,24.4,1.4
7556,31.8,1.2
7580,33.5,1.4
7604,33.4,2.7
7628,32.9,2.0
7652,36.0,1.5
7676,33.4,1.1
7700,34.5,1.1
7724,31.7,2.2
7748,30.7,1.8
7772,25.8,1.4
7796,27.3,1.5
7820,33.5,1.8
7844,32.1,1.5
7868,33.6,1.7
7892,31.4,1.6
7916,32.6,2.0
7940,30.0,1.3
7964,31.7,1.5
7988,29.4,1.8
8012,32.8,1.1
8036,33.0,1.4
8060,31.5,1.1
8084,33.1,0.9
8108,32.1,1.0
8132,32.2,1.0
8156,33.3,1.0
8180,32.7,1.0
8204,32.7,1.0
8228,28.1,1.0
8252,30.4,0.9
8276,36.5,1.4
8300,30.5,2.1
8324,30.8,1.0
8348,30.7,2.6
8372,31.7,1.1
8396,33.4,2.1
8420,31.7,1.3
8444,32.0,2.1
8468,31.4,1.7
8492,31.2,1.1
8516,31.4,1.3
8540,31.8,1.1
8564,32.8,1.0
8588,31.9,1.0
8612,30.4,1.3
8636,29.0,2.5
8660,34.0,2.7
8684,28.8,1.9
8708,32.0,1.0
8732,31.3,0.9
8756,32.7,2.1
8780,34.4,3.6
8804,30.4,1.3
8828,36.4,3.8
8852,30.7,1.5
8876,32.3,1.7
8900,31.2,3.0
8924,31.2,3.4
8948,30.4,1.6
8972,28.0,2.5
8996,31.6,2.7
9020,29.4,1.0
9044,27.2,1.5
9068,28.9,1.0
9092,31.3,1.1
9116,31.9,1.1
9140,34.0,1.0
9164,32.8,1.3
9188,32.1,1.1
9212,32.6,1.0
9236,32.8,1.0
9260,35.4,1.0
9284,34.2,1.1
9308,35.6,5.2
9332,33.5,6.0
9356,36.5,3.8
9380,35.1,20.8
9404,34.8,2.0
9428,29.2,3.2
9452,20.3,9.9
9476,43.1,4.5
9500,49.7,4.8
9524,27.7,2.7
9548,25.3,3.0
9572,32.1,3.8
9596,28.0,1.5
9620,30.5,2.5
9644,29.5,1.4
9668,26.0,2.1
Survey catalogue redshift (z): 0.90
